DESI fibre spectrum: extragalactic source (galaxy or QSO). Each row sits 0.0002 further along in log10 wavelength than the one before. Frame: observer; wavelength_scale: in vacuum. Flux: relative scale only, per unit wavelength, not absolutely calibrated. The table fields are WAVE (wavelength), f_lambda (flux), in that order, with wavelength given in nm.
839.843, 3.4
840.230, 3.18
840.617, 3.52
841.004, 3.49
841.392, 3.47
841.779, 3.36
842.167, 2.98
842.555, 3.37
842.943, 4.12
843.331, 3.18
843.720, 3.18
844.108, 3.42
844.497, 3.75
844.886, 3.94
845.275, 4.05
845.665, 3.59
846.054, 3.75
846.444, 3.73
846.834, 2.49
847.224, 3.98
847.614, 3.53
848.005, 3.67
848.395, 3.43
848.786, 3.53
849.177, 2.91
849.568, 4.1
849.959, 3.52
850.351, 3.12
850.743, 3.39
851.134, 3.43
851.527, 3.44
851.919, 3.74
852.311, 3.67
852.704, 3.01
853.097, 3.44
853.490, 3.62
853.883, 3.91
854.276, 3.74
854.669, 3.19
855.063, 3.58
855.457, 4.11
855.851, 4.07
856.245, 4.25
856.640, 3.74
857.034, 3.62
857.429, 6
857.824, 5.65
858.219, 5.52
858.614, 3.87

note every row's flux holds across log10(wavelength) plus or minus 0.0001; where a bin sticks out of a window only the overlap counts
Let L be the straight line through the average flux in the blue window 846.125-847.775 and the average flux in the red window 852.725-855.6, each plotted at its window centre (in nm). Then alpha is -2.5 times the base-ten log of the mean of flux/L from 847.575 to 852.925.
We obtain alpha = 0.02 mag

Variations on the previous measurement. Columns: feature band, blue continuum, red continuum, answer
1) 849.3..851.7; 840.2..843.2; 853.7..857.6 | 0.09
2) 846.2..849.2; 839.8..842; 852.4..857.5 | 0.05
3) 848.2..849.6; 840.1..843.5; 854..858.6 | 0.13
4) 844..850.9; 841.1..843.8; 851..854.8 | -0.03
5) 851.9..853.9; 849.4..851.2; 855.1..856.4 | 0.08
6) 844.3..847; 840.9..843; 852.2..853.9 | -0.06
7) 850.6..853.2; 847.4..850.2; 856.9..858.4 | 0.20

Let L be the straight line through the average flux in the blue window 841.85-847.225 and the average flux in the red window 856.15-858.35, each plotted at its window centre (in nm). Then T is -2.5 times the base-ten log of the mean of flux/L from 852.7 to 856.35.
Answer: 0.215 mag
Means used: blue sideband 3.52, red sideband 4.8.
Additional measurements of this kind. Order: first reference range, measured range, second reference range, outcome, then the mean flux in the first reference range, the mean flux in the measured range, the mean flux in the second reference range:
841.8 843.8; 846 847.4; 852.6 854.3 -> -0.004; 3.38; 3.45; 3.55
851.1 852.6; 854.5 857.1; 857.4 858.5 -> 0.260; 3.55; 3.81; 5.54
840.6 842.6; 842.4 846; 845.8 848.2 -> -0.060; 3.35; 3.63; 3.53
